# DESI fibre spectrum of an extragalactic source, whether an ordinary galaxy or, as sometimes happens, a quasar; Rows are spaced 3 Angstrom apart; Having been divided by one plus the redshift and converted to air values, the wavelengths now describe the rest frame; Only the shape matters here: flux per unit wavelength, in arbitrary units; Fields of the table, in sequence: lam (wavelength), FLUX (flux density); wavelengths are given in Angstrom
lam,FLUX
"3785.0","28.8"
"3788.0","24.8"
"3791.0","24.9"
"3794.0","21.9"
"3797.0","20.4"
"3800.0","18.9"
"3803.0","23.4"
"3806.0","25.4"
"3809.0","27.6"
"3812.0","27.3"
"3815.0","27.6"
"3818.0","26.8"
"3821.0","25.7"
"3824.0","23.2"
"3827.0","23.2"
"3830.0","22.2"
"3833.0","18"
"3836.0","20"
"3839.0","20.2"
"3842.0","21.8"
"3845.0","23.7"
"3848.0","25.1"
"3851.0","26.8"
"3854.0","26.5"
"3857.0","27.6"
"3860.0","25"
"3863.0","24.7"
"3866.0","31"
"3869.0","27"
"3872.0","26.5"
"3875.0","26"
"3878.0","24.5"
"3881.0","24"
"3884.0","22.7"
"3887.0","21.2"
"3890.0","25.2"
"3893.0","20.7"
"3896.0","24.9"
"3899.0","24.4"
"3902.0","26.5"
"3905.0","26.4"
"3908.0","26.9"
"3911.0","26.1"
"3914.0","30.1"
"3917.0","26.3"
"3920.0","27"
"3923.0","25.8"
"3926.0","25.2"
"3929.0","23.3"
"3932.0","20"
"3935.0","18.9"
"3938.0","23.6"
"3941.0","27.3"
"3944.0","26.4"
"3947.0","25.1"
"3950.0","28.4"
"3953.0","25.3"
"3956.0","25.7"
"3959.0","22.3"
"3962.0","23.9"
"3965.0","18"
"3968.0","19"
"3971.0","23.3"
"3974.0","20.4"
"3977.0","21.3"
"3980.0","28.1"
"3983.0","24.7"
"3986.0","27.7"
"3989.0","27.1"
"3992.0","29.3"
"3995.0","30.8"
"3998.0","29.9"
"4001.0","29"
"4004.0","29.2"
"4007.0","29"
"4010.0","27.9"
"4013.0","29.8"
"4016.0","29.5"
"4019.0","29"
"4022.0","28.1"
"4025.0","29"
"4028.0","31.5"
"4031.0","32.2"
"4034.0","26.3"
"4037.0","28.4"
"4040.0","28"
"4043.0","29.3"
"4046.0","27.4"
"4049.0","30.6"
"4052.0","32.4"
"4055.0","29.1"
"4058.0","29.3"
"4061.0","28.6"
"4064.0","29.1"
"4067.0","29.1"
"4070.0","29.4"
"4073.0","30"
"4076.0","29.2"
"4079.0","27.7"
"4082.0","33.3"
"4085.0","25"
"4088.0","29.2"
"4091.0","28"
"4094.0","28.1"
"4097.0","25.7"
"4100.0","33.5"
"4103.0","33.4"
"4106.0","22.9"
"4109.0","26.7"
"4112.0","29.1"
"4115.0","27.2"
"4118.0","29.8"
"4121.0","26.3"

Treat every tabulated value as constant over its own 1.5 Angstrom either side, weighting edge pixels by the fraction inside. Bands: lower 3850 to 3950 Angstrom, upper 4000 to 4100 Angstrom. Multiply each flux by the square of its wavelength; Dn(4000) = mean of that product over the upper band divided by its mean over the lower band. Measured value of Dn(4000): 1.24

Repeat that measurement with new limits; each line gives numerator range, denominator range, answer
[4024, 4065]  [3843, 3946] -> 1.26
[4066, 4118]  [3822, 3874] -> 1.33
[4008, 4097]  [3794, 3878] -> 1.33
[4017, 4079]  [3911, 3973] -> 1.27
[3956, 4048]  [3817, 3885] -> 1.19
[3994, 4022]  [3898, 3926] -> 1.16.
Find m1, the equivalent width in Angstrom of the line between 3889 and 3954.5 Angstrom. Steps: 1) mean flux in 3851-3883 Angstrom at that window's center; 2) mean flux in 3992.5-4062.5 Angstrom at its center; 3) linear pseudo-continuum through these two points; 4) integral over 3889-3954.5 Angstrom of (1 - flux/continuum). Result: 5.1 Angstrom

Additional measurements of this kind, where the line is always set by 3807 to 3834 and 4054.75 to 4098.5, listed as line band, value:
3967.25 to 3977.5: 2.26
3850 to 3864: -0.46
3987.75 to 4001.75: -0.93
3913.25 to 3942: 2.00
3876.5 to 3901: 2.18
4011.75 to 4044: -1.42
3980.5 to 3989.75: 0.23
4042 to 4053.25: -0.65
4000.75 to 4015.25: -0.71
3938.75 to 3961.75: 0.98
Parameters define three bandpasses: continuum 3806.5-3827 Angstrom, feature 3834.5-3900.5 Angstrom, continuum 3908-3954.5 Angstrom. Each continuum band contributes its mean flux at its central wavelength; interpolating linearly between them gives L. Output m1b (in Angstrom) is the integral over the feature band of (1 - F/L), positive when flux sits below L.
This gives 3.1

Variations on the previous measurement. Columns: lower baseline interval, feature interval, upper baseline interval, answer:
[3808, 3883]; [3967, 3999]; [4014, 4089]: 2.49 Angstrom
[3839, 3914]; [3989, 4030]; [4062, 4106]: -2.41 Angstrom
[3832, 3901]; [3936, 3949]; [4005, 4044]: 0.56 Angstrom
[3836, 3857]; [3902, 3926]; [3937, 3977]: -3.05 Angstrom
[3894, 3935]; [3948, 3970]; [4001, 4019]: 3.05 Angstrom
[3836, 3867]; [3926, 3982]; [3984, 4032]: 8.71 Angstrom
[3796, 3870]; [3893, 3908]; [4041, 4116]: 0.25 Angstrom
